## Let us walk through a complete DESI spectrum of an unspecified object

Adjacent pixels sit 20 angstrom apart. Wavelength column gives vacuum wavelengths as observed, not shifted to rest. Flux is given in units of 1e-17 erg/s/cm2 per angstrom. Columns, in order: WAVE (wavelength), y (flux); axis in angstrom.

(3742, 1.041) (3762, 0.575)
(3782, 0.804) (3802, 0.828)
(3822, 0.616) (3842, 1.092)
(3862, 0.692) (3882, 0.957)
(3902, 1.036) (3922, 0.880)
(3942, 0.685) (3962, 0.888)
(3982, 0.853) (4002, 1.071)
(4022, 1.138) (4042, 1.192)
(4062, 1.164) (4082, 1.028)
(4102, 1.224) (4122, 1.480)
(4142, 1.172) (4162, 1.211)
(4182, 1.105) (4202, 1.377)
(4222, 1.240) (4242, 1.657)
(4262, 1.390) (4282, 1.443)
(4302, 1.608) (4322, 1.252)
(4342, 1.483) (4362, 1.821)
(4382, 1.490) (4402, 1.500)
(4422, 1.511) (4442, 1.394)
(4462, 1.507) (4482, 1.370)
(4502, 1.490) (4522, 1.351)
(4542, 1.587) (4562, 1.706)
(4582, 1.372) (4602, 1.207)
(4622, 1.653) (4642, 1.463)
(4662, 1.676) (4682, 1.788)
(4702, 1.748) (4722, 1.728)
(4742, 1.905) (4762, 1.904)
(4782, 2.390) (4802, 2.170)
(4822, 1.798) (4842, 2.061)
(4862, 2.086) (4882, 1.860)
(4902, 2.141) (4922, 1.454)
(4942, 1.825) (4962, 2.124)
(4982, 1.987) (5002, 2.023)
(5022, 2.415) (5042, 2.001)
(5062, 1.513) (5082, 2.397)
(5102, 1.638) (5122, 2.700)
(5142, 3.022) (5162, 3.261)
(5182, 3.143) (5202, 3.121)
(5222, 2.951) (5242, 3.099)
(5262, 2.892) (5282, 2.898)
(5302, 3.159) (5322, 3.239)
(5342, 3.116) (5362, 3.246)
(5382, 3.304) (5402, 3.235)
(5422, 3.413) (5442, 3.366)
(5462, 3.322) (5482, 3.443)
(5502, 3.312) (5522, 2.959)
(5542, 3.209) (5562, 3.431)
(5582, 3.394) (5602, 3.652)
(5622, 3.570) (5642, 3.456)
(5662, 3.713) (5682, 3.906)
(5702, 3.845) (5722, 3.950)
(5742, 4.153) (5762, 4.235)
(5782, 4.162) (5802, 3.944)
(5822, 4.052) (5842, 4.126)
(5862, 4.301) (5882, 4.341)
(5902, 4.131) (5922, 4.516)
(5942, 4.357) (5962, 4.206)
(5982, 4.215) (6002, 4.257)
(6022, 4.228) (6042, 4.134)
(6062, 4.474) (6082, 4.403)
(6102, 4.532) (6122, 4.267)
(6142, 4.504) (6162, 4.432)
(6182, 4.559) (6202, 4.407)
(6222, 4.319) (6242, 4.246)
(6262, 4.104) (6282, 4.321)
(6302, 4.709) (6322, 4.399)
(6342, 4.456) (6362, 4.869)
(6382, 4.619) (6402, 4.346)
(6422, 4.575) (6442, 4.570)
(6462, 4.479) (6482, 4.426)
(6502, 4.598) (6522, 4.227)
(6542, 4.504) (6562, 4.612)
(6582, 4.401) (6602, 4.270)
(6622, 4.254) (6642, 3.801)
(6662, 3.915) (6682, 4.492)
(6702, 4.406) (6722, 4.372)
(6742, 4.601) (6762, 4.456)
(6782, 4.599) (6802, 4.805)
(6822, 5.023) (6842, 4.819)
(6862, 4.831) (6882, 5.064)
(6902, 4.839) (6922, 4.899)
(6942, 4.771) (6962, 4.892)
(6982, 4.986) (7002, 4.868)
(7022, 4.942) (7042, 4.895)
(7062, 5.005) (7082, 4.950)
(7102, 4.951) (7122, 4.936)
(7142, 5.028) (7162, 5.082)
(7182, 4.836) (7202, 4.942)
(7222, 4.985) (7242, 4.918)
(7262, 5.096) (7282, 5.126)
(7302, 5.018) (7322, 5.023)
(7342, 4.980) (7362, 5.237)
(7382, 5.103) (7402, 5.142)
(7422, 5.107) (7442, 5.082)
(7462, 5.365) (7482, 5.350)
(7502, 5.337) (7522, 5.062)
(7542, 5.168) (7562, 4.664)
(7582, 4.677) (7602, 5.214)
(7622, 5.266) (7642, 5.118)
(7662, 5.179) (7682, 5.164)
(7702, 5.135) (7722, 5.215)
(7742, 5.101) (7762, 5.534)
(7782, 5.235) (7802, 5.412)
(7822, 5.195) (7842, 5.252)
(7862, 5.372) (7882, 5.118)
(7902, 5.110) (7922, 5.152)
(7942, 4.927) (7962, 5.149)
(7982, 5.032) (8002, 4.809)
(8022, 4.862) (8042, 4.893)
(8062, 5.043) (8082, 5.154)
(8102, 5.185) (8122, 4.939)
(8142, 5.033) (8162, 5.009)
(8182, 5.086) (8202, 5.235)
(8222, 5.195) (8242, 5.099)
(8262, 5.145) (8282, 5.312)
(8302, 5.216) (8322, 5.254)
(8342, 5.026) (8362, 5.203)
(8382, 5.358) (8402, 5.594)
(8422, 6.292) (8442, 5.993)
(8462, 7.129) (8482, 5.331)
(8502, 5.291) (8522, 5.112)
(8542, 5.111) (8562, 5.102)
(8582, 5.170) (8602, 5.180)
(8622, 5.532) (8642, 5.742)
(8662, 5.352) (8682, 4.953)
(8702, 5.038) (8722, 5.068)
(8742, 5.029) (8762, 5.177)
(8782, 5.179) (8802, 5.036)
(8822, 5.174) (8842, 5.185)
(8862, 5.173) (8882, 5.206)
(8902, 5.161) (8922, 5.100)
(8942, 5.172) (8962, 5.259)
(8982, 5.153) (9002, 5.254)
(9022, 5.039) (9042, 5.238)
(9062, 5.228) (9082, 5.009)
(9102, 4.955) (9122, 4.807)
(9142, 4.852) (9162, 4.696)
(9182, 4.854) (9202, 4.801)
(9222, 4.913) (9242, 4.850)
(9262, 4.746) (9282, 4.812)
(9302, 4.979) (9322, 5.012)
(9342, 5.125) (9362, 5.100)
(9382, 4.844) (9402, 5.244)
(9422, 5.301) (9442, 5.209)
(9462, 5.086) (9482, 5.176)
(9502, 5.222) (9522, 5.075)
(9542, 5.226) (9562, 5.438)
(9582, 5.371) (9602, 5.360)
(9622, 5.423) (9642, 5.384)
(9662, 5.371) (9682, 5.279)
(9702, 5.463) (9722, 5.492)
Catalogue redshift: 0.28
